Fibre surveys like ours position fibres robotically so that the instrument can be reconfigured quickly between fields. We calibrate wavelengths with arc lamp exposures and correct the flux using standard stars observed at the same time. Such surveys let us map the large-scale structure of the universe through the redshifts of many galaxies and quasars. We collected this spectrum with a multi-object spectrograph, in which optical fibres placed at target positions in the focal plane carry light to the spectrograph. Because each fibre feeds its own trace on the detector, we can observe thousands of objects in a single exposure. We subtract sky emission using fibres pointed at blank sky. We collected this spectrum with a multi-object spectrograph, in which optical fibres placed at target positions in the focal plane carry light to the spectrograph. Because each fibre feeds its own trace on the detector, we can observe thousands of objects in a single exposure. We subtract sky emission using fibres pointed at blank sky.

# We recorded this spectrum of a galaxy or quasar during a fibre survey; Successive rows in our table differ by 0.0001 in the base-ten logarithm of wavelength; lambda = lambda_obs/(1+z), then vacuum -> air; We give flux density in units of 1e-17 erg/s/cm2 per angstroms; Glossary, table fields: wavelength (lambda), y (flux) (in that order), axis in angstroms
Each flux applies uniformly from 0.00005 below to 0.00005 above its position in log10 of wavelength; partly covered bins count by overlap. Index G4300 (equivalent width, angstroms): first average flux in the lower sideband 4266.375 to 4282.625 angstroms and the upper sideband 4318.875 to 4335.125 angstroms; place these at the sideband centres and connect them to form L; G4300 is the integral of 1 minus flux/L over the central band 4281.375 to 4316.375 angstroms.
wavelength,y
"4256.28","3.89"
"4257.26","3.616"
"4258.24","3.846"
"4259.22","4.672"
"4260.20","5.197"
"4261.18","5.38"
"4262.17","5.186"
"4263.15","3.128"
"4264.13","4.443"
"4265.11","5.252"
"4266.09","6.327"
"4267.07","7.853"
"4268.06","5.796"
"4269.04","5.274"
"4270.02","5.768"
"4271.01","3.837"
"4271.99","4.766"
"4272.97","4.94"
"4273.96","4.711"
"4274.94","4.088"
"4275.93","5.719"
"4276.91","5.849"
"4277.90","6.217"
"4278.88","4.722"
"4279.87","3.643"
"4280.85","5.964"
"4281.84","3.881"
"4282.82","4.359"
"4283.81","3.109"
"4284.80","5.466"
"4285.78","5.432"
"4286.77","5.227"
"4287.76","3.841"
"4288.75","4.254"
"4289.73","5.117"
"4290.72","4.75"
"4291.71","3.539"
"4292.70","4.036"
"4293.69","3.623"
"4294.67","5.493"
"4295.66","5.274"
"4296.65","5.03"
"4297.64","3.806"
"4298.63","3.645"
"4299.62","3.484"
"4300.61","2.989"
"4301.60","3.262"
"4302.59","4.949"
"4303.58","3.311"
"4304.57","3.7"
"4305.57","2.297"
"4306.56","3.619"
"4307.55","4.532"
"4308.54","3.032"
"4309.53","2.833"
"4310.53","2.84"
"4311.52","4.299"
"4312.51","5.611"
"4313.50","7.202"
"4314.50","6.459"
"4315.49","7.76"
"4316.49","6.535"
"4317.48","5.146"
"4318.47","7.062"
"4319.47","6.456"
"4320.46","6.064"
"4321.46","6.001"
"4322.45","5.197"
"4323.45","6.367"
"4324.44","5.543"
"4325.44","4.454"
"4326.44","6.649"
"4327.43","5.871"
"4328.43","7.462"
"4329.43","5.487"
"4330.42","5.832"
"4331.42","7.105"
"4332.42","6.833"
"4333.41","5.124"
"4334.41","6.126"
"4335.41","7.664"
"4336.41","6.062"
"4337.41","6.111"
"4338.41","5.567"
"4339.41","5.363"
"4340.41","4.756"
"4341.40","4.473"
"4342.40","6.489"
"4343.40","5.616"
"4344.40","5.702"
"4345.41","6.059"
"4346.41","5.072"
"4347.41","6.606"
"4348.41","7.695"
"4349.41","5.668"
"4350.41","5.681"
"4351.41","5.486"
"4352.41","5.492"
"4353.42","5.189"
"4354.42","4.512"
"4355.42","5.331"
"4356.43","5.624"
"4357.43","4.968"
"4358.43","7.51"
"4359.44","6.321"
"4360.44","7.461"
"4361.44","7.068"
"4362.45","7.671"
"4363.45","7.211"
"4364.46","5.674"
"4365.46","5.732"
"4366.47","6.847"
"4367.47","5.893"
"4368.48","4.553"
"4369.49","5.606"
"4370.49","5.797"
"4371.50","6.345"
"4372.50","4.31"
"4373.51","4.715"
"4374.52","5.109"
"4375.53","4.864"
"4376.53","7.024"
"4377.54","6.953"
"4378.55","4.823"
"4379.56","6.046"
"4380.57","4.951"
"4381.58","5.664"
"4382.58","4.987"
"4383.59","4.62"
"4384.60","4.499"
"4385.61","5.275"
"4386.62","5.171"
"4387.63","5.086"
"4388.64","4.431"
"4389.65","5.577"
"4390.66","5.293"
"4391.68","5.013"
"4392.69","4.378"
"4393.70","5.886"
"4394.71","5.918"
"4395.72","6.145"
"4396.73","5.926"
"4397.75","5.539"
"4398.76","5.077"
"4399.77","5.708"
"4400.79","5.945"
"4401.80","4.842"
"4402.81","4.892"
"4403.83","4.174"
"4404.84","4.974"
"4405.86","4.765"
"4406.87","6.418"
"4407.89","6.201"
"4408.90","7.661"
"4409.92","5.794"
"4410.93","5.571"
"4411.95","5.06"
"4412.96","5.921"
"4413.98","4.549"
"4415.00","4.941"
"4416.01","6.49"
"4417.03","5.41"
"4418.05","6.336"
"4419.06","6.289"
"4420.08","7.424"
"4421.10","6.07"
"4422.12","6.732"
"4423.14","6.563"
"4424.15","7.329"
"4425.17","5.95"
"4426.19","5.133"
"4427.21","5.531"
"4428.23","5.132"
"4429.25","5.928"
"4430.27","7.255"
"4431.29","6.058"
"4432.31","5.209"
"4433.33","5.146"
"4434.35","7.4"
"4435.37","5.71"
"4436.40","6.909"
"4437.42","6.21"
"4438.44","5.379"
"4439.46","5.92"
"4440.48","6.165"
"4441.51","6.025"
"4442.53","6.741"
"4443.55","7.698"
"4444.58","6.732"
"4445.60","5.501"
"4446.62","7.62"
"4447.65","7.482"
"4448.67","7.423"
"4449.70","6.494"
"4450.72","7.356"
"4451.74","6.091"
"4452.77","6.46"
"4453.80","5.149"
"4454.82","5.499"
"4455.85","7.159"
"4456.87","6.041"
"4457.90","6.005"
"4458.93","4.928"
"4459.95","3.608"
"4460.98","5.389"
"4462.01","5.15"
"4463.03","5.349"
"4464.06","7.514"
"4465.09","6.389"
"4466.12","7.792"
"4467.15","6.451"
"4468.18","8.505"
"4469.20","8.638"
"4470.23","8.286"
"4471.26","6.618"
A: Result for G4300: 7.7 angstroms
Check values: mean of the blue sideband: 5.19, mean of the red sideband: 6.06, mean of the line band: 4.37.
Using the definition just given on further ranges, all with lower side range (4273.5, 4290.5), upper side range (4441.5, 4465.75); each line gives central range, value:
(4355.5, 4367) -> -2.2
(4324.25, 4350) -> -3.5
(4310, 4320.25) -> -1.7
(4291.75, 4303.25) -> 1.9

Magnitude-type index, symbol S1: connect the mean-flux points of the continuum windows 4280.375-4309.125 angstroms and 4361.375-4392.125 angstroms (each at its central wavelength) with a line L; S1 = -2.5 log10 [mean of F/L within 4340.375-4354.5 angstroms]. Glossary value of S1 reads -0.13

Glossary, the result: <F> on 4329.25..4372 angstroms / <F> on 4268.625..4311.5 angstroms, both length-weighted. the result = 1.38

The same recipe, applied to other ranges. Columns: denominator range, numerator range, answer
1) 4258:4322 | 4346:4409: 1.17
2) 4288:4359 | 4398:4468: 1.15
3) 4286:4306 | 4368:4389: 1.29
